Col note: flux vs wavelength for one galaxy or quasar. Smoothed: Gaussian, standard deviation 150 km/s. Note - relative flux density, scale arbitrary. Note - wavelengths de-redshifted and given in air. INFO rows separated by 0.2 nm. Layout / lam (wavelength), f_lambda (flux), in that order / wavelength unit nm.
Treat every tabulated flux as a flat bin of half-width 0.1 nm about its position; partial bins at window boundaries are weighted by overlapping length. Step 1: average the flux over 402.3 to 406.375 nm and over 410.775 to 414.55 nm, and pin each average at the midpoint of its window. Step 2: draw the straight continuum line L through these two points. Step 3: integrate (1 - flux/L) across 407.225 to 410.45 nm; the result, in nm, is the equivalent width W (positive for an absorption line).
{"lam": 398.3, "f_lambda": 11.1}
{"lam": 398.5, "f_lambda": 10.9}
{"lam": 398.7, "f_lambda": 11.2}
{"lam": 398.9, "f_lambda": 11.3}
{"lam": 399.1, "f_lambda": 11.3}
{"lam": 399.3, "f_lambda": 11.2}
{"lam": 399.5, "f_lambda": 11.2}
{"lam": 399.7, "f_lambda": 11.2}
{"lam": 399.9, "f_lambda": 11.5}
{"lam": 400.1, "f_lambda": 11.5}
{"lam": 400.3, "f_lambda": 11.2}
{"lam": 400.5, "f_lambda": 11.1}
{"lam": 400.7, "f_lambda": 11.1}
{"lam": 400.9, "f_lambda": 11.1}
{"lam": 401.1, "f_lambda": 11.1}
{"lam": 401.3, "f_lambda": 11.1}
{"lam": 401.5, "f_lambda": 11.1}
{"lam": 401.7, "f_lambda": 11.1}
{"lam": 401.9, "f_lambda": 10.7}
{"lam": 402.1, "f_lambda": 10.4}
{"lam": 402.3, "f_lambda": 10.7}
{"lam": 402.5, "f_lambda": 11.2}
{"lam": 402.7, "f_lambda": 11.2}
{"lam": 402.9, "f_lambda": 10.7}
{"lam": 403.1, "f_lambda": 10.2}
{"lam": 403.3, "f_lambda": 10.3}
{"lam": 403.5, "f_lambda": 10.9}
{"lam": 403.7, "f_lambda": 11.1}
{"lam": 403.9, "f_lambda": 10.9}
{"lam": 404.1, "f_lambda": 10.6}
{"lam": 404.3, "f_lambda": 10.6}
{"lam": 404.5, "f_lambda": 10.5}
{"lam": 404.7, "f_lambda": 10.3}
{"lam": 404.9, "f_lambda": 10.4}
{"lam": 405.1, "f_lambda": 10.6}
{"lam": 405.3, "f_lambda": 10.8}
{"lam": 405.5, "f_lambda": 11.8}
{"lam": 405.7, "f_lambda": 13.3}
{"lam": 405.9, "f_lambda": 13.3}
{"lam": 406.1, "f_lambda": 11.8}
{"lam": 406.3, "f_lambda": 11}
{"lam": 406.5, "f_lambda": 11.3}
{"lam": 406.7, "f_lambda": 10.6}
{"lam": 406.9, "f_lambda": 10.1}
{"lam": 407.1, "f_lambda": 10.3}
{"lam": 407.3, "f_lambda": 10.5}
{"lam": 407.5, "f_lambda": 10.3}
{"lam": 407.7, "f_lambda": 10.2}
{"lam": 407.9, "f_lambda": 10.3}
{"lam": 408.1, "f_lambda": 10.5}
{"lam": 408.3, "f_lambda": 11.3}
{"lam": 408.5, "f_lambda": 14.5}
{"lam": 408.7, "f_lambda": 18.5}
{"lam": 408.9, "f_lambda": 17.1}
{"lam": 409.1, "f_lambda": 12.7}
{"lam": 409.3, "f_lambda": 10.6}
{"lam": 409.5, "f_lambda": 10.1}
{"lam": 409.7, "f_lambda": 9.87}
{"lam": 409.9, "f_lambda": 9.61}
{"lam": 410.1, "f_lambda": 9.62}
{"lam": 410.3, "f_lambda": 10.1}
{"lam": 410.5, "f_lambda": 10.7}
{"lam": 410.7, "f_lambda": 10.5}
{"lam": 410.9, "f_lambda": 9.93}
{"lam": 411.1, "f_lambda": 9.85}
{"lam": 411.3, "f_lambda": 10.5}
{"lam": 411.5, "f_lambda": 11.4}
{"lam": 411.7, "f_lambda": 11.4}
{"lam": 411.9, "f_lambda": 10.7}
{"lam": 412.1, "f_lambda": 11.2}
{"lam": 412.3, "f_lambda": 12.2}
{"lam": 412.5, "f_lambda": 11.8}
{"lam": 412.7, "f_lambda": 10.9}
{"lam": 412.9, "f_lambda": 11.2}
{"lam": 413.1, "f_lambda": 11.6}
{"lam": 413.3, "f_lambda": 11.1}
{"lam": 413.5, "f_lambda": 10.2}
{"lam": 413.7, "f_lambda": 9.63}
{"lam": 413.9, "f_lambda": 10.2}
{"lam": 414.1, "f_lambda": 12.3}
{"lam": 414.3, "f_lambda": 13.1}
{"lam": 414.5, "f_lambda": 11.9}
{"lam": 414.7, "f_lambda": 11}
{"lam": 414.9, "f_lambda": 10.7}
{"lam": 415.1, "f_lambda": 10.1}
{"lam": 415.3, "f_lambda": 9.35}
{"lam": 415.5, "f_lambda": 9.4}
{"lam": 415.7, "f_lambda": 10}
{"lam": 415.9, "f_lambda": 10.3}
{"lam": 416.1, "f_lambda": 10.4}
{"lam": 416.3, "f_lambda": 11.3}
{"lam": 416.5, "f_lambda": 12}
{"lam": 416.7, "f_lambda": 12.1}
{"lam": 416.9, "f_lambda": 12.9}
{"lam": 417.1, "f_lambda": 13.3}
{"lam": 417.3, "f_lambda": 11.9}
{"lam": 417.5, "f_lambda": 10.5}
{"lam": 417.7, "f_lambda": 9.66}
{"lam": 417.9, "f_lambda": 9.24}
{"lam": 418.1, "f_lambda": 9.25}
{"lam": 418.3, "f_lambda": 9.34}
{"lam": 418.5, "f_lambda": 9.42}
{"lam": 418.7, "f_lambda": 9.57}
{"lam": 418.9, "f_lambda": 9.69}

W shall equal -0.15 nm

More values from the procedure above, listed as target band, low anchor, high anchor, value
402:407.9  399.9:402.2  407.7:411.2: 0.20 nm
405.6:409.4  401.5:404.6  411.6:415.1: -0.37 nm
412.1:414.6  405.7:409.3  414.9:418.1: -0.03 nm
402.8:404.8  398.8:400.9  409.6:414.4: 0.09 nm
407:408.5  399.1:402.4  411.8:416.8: 0.04 nm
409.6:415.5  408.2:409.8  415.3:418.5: 0.60 nm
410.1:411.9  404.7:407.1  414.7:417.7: 0.10 nm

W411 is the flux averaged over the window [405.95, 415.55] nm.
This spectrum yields 11.1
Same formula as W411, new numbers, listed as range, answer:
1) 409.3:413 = 10.6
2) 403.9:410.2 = 11.4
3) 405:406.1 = 11.9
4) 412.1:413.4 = 11.4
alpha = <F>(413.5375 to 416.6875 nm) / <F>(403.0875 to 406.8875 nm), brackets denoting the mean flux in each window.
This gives 1.0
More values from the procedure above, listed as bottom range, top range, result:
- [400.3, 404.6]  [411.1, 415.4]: 1.02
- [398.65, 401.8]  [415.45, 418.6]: 0.96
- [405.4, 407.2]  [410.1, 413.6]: 0.94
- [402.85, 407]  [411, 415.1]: 1.01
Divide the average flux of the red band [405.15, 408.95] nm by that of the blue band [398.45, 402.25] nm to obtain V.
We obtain 1.07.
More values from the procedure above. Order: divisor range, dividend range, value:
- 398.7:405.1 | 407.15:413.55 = 1.03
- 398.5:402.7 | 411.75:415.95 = 0.98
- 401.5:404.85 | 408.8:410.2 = 1.06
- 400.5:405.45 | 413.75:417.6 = 1.04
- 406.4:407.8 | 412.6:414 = 1.02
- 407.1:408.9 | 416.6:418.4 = 0.89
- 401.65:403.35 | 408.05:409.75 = 1.21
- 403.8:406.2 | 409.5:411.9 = 0.92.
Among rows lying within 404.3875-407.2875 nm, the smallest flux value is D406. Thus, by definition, 10.1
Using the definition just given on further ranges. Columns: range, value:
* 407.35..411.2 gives 9.61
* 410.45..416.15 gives 9.35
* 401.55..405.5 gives 10.2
